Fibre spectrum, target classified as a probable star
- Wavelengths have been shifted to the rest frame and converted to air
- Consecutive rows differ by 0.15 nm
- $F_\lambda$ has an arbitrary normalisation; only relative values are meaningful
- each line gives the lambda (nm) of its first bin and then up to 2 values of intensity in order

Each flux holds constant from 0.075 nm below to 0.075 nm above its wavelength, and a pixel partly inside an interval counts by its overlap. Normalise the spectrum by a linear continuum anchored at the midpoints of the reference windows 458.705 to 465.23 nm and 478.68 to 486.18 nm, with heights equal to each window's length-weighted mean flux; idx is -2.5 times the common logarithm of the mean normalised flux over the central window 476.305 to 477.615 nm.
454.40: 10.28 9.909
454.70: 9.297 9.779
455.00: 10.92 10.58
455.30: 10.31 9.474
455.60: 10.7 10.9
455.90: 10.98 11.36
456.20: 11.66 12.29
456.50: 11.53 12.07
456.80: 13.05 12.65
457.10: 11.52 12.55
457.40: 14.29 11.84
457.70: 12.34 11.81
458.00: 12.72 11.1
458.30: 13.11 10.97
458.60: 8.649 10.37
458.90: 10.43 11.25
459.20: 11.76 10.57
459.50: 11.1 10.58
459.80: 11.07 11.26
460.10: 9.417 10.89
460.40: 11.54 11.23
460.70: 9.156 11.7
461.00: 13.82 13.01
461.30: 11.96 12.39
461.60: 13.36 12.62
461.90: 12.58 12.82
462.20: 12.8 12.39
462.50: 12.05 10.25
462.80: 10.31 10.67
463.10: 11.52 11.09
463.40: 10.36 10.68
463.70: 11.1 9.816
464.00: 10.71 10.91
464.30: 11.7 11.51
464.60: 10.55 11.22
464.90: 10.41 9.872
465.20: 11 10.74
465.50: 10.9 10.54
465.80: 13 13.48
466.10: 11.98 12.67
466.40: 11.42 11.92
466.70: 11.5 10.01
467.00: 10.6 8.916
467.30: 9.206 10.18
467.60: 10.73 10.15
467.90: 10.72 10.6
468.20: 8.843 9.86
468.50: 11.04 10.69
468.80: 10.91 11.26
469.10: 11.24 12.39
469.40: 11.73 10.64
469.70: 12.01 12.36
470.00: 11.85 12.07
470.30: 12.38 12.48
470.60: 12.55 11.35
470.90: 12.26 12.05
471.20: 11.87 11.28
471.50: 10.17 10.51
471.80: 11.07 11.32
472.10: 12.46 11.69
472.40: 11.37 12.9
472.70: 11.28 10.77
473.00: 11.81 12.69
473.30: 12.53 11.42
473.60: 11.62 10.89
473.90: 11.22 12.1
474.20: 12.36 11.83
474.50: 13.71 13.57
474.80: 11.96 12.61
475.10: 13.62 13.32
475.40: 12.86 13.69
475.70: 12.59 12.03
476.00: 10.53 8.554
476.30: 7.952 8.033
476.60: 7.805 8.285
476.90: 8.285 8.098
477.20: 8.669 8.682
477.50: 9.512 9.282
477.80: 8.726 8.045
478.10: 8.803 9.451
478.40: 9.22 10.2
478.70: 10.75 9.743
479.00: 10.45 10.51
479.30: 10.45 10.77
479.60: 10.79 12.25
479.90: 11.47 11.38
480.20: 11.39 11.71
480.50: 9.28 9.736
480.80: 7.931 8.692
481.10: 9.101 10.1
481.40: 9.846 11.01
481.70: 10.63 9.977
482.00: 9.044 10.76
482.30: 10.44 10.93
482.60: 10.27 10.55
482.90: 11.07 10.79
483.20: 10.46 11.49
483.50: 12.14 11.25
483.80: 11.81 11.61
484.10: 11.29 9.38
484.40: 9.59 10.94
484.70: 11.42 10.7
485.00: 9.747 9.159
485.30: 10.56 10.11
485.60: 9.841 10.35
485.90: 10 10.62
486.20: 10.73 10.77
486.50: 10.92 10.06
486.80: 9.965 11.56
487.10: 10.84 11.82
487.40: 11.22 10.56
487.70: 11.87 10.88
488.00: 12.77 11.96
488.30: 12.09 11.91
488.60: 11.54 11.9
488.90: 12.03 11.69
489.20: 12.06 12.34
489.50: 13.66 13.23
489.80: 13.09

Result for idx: 0.26 mag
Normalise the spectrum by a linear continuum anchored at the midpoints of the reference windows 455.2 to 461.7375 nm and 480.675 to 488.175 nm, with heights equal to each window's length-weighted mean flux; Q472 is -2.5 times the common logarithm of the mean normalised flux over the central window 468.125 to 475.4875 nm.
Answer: -0.07 mag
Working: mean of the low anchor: 11.5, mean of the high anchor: 10.6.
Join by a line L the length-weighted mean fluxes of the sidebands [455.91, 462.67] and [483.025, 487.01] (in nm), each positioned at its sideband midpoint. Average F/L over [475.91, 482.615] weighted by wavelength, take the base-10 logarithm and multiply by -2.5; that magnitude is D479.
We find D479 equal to 0.12 mag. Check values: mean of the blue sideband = 11.7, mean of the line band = 9.72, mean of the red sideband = 10.6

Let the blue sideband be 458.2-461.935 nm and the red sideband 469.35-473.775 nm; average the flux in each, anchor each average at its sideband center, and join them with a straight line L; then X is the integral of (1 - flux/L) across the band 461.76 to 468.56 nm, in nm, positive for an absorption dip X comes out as 0.30 nm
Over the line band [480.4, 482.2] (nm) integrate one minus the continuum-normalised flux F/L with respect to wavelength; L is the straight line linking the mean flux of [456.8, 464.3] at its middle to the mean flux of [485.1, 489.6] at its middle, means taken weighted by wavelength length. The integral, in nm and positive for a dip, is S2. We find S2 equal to 0.25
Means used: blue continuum 11.5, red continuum 11.2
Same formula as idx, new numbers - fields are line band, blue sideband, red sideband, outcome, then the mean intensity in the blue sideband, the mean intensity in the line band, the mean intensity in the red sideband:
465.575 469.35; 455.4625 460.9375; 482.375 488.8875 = 0.03 mag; 11.4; 11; 10.9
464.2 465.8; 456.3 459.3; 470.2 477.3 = 0.06 mag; 11.8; 10.9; 11.4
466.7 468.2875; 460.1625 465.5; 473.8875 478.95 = 0.10 mag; 11.4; 10.1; 10.5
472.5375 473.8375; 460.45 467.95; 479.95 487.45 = -0.08 mag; 11.3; 11.7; 10.5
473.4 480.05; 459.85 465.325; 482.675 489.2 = 0.05 mag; 11.3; 10.6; 11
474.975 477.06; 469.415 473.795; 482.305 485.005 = 0.09 mag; 11.7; 10.5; 10.9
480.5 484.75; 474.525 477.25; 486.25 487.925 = 0.05 mag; 10.8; 10.4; 10.9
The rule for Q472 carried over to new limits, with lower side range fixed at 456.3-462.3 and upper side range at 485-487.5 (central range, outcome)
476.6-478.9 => 0.21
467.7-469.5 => 0.05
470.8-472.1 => -0.02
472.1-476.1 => -0.10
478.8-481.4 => 0.05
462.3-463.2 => 0.04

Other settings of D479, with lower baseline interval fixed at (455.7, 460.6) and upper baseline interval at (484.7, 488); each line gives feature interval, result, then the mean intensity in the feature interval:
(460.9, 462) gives -0.13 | 12.8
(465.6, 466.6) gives -0.09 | 12.2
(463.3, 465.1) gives 0.05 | 10.8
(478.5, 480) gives 0.01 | 10.8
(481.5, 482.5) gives 0.04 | 10.4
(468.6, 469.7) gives -0.02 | 11.3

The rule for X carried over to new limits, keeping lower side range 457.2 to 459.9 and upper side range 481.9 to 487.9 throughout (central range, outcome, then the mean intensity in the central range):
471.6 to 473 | -0.06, 11.5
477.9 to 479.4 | 0.15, 9.81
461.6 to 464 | -0.02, 11.4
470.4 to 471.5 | -0.07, 11.8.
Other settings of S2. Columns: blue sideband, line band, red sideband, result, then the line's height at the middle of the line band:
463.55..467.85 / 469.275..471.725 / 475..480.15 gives -0.255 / 10.6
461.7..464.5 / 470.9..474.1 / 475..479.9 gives -0.321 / 10.5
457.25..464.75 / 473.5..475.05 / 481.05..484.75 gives -0.176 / 11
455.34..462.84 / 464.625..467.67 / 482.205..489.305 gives 0.115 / 11.4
